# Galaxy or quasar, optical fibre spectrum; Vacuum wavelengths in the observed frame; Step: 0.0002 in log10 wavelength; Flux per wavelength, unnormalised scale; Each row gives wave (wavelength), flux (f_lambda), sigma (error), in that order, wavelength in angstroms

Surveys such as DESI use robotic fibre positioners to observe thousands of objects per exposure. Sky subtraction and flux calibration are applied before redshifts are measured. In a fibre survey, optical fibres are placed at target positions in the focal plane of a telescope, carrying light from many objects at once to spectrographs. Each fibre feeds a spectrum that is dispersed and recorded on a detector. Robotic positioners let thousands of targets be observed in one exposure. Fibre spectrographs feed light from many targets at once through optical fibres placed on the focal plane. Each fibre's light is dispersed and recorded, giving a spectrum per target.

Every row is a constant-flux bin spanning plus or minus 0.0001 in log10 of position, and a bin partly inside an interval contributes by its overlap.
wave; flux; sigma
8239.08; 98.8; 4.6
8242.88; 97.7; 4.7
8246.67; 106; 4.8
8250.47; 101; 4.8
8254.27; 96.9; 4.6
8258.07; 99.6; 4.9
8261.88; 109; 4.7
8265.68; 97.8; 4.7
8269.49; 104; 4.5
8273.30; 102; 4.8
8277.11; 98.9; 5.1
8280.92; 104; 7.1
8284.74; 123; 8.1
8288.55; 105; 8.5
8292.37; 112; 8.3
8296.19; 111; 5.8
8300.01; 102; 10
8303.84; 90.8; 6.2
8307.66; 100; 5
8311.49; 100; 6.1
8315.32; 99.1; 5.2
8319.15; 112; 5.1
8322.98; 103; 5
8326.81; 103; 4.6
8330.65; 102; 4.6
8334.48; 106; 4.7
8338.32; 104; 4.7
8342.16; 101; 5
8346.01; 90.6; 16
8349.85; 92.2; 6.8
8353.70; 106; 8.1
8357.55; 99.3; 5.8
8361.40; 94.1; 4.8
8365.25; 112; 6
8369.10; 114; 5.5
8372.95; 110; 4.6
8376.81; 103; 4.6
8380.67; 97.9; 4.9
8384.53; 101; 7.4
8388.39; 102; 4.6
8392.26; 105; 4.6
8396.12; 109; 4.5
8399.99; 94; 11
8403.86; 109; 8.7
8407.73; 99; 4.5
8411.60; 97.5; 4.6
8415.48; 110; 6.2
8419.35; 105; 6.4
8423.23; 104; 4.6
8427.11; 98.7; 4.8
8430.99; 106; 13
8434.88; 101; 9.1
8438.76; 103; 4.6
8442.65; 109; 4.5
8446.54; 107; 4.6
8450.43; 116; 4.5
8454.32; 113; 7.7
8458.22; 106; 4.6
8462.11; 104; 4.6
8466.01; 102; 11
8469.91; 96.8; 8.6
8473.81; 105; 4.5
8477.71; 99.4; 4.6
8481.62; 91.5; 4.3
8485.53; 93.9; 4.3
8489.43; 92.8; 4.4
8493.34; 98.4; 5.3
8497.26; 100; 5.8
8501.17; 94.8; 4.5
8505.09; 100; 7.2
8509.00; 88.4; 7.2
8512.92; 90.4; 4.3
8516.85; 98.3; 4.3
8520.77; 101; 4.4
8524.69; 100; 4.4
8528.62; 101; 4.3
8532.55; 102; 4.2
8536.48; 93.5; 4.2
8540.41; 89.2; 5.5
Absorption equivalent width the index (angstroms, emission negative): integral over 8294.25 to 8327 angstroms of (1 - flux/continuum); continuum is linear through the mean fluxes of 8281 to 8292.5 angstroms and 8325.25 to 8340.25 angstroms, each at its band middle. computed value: 1.6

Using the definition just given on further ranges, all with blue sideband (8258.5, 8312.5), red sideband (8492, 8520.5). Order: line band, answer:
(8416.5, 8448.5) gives -1.84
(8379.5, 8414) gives -0.60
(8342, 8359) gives 0.72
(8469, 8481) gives -0.32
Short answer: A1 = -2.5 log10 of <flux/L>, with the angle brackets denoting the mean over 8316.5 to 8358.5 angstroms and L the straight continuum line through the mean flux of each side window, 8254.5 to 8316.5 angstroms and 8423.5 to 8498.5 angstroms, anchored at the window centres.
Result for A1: 0.01 mag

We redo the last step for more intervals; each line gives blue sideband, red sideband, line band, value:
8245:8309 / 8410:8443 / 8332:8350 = 0.04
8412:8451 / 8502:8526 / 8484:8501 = 0.03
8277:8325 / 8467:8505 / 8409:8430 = -0.03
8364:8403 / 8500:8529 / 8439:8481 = -0.06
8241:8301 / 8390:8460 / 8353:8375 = -0.01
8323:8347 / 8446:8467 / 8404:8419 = 0.03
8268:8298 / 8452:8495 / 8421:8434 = -0.01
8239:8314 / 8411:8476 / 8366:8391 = -0.01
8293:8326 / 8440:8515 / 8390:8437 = -0.02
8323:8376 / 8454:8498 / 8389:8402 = -0.01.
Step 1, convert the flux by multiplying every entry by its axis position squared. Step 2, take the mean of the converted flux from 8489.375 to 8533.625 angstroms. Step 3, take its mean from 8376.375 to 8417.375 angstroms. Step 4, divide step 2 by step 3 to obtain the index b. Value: 0.98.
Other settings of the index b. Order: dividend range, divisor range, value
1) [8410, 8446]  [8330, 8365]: 1.06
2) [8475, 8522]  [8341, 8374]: 0.97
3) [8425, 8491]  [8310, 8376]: 1.03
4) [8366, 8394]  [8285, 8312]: 1.03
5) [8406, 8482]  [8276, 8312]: 1.03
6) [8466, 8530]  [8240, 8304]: 0.99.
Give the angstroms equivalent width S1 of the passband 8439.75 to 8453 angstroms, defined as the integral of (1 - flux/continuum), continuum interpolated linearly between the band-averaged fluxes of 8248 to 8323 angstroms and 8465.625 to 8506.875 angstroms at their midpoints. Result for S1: -1.5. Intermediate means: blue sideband 104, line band 110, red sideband 97.5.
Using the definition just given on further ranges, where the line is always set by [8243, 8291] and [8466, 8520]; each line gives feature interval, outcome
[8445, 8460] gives -2.0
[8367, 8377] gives -1.0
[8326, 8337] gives -0.2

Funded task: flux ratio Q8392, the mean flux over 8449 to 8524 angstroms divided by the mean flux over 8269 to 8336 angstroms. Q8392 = 0.95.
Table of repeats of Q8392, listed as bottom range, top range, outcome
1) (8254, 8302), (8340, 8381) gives 0.97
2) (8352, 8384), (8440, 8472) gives 1.02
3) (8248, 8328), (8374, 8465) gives 1.01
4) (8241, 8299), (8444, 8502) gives 0.97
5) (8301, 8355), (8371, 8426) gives 1.03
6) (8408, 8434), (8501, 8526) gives 0.93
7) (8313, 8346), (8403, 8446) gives 1.01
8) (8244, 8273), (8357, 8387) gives 1.02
